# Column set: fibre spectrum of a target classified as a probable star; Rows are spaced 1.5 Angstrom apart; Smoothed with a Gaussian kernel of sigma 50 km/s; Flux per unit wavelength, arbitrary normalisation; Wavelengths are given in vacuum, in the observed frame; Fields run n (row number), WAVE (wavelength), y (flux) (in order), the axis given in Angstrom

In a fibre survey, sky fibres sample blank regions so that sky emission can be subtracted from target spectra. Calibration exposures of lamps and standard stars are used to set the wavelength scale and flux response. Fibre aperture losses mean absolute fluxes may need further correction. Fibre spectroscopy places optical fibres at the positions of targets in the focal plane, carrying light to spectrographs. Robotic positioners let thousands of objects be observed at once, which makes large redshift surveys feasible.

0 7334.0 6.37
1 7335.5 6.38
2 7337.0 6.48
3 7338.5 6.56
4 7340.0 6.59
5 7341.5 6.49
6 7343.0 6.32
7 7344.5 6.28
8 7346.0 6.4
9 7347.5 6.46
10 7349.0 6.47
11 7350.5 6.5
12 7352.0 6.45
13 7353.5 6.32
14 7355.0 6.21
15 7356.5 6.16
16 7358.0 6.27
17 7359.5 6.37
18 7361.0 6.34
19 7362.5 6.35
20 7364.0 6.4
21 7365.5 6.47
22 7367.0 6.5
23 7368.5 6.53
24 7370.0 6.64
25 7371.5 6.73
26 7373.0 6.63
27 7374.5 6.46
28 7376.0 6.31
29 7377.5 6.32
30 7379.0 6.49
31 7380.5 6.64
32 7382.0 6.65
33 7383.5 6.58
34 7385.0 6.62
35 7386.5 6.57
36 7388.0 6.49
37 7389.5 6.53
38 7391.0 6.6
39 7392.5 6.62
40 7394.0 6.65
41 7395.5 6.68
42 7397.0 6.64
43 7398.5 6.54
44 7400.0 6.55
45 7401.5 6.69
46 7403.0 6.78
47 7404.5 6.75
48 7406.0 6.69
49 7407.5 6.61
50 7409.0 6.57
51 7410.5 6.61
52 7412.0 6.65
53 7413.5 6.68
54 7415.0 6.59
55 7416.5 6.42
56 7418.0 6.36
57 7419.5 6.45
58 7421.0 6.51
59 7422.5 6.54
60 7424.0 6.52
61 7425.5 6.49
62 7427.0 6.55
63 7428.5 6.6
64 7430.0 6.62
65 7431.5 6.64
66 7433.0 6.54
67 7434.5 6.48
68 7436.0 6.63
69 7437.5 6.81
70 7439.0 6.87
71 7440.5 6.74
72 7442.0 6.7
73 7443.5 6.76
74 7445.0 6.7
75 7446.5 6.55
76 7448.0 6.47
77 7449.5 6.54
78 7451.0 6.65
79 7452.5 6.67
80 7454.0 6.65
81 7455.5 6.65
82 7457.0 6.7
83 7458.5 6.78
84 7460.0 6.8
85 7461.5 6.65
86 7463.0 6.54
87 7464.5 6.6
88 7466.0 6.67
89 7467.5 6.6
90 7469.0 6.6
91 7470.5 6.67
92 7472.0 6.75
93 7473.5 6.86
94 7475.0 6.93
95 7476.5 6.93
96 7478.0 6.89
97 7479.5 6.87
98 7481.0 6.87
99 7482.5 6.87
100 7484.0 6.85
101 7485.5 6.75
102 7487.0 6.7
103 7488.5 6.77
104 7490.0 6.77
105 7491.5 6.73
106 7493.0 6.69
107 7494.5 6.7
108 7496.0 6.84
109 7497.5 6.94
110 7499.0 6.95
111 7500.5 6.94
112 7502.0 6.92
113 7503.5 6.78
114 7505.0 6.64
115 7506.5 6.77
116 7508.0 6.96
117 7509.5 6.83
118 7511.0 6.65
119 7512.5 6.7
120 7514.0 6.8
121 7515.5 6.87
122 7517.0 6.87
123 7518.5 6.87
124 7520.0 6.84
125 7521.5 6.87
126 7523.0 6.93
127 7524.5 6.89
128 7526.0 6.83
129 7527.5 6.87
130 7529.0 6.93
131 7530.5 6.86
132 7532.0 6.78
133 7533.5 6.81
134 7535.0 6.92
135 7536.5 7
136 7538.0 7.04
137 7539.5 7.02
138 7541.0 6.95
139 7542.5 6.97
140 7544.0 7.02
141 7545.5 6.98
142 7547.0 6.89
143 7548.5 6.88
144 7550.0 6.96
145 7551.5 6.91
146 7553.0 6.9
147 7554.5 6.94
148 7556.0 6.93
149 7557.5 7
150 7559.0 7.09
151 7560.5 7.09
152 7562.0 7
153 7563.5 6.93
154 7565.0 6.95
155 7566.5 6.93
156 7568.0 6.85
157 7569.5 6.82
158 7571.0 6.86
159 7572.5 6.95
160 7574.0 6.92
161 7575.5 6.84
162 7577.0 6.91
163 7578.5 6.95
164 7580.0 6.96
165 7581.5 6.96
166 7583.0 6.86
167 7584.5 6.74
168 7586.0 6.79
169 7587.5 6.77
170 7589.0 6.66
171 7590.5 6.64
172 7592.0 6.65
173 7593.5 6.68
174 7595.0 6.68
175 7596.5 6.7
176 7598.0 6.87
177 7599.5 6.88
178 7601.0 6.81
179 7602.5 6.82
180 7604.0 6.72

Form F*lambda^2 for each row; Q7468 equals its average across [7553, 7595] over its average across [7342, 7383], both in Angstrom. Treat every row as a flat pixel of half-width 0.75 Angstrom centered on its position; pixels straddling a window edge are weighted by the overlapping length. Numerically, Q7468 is 1.13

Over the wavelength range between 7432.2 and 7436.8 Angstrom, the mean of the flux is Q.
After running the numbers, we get 6.55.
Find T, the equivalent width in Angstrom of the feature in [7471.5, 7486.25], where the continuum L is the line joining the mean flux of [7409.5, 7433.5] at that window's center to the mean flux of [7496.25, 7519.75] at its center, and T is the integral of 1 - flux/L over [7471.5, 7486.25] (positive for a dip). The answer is -0.3 Angstrom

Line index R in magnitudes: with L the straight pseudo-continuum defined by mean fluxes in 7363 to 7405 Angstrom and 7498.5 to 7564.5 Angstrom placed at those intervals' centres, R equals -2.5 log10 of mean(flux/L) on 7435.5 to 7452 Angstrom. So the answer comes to 0.00 mag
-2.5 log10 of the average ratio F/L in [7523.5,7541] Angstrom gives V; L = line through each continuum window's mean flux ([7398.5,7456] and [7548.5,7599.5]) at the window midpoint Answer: -0.02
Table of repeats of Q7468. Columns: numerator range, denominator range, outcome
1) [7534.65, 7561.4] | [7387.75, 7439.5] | 1.10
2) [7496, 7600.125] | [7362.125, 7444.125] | 1.09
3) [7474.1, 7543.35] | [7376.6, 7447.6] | 1.07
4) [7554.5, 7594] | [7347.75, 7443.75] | 1.10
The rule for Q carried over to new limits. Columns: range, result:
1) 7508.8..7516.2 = 6.77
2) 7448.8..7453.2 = 6.62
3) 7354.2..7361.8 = 6.27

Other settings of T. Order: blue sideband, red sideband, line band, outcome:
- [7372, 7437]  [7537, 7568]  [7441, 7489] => 0.1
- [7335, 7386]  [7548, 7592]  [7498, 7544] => -0.6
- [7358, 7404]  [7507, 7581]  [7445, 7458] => 0.2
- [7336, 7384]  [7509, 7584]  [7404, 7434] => 0.1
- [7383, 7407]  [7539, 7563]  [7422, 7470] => 0.7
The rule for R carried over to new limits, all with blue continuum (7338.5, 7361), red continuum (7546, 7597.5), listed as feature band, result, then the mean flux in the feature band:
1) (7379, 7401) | -0.021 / 6.59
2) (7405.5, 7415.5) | -0.018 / 6.63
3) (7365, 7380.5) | -0.014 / 6.51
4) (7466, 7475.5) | -0.012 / 6.72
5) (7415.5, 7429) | 0.008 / 6.49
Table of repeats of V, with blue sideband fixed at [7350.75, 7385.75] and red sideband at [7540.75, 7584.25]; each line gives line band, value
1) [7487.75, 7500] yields -0.01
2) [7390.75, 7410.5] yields -0.02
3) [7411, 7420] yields 0.01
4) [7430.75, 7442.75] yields -0.01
